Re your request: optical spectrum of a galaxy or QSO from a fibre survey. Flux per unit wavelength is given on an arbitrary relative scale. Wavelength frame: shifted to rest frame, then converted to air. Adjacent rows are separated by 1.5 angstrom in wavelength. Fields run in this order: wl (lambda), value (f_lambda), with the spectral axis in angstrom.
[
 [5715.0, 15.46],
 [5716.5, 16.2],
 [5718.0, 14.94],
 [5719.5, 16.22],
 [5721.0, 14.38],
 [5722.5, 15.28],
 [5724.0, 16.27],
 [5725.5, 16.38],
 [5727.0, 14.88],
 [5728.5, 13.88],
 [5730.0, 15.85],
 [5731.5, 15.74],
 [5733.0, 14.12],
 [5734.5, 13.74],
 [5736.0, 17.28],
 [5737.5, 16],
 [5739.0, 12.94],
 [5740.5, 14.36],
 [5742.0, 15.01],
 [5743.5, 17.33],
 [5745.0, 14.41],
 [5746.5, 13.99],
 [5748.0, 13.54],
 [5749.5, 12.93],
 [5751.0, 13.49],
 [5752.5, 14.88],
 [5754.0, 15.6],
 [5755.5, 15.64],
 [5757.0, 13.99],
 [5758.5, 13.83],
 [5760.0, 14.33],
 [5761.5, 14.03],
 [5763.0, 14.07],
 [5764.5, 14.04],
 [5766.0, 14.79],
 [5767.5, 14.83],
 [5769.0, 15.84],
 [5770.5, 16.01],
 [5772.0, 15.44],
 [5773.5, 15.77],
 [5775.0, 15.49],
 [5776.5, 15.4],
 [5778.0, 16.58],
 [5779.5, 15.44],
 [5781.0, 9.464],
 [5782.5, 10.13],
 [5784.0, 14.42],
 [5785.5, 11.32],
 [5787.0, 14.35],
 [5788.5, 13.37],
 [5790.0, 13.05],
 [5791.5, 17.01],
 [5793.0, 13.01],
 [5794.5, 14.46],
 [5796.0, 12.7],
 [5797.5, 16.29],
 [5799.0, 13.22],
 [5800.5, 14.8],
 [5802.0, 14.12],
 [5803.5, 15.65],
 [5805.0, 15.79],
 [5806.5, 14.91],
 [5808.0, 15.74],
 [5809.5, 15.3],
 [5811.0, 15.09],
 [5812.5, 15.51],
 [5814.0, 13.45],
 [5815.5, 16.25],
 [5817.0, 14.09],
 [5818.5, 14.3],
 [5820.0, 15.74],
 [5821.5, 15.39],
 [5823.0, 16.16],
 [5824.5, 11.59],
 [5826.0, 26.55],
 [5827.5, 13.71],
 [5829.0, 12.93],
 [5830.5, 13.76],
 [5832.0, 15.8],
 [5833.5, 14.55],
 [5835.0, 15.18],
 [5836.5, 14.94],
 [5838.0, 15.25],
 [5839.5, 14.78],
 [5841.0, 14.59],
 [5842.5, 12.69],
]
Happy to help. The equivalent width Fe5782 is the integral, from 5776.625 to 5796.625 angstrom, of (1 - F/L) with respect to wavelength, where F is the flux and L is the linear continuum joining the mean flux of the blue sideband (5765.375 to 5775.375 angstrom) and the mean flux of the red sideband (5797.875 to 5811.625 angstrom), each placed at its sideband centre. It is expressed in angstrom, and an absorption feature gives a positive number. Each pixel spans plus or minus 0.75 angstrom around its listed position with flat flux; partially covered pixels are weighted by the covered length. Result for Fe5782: 2.2 angstrom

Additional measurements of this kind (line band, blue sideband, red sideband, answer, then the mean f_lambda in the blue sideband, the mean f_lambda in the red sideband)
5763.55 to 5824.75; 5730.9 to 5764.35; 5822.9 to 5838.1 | 2.1 angstrom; 14.6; 15.5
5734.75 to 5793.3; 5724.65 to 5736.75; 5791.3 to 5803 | 1.4 angstrom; 15.2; 14.4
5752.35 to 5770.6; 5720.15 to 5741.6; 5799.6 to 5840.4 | 0.5 angstrom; 15.1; 15.2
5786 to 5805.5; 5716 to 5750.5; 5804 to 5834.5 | 1.1 angstrom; 15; 15.3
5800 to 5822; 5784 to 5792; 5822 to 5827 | 1.6 angstrom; 13.8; 17.7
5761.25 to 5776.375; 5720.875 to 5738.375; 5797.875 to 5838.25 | 0.2 angstrom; 15.3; 15.2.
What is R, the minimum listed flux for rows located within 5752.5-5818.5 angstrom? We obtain 9.464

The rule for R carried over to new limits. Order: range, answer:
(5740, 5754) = 12.93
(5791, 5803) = 12.7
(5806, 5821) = 13.45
